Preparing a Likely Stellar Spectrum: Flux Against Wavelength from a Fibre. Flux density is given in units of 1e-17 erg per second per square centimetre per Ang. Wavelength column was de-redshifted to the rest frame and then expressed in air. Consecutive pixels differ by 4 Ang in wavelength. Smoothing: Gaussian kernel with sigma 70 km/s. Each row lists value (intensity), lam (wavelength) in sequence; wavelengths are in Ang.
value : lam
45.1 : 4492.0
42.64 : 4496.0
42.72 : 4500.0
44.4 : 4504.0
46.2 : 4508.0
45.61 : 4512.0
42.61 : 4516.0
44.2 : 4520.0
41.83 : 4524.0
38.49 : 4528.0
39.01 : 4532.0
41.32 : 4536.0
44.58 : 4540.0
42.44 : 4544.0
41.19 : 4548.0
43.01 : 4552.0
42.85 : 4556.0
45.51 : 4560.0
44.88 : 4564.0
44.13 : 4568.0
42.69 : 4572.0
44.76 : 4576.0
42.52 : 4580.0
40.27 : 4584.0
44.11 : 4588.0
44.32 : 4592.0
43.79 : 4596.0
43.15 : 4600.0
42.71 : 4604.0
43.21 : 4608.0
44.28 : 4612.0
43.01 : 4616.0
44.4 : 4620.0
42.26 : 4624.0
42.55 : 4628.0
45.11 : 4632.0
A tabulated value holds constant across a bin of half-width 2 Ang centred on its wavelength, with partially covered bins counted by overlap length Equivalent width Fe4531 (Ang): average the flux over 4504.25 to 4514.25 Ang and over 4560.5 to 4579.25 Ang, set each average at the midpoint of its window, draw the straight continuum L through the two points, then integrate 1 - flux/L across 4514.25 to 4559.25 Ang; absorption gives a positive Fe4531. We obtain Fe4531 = 2.85 Ang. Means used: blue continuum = 45.6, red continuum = 44.1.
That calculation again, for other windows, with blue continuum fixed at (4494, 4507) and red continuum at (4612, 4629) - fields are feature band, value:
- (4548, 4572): -0.20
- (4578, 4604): 0.17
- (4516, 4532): 0.77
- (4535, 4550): 0.32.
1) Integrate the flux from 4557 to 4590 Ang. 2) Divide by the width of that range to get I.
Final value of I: 43.6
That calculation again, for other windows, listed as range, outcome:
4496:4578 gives 43.1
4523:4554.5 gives 41.5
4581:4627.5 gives 43.2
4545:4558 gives 42.4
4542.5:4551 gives 41.9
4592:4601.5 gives 43.7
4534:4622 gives 43.3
